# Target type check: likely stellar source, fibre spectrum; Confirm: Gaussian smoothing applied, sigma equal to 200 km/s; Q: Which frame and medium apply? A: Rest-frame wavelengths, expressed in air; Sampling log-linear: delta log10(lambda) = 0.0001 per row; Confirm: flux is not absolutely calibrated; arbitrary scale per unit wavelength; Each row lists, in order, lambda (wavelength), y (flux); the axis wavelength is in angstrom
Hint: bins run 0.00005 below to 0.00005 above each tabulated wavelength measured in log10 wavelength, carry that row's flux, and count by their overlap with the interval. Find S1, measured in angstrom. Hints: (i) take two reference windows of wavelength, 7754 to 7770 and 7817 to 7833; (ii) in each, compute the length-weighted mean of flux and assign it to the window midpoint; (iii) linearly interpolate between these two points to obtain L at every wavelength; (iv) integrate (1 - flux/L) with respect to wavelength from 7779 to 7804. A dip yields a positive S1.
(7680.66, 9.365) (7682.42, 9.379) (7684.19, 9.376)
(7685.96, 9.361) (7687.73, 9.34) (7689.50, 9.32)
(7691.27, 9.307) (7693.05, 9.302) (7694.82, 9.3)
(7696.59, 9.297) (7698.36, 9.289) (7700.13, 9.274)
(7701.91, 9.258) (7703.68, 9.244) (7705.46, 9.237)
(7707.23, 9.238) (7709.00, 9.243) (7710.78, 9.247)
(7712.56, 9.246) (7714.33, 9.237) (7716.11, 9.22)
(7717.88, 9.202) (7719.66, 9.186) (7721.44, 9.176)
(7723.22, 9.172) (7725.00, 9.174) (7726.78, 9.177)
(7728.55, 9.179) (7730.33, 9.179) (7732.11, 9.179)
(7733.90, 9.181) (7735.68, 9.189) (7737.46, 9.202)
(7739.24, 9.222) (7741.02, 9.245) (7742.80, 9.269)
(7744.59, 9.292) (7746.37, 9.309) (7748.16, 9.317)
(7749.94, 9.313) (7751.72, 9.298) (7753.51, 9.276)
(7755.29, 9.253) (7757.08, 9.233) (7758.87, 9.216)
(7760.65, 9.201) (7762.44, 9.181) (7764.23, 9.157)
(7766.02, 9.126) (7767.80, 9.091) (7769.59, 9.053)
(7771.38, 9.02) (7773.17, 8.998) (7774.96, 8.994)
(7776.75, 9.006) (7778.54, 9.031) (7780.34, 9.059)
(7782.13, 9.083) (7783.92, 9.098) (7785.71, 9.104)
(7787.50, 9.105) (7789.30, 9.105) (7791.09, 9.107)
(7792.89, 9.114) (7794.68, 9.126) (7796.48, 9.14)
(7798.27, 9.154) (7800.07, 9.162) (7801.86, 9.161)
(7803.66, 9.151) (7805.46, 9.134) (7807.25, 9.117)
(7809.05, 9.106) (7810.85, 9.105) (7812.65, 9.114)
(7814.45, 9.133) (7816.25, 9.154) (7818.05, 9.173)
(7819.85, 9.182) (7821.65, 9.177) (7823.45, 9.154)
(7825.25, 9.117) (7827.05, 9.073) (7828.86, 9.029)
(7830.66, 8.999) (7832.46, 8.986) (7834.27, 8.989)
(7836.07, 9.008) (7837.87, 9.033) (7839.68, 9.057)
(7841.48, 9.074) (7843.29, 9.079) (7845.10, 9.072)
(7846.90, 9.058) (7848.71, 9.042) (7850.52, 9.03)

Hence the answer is 0.1 angstrom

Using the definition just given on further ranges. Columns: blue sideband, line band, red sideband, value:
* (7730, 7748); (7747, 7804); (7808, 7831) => 0.24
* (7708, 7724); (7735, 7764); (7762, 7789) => -0.37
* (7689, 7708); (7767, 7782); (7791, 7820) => 0.23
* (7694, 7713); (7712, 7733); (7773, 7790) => 0.04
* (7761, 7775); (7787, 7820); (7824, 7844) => -0.26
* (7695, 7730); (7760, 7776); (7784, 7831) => 0.14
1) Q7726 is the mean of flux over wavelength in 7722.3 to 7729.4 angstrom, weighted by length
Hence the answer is 9.18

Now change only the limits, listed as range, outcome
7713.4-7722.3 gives 9.21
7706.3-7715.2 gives 9.25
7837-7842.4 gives 9.05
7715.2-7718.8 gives 9.21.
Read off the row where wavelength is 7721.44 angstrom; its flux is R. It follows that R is 9.176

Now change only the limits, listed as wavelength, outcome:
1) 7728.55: 9.179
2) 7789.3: 9.105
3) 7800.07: 9.162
